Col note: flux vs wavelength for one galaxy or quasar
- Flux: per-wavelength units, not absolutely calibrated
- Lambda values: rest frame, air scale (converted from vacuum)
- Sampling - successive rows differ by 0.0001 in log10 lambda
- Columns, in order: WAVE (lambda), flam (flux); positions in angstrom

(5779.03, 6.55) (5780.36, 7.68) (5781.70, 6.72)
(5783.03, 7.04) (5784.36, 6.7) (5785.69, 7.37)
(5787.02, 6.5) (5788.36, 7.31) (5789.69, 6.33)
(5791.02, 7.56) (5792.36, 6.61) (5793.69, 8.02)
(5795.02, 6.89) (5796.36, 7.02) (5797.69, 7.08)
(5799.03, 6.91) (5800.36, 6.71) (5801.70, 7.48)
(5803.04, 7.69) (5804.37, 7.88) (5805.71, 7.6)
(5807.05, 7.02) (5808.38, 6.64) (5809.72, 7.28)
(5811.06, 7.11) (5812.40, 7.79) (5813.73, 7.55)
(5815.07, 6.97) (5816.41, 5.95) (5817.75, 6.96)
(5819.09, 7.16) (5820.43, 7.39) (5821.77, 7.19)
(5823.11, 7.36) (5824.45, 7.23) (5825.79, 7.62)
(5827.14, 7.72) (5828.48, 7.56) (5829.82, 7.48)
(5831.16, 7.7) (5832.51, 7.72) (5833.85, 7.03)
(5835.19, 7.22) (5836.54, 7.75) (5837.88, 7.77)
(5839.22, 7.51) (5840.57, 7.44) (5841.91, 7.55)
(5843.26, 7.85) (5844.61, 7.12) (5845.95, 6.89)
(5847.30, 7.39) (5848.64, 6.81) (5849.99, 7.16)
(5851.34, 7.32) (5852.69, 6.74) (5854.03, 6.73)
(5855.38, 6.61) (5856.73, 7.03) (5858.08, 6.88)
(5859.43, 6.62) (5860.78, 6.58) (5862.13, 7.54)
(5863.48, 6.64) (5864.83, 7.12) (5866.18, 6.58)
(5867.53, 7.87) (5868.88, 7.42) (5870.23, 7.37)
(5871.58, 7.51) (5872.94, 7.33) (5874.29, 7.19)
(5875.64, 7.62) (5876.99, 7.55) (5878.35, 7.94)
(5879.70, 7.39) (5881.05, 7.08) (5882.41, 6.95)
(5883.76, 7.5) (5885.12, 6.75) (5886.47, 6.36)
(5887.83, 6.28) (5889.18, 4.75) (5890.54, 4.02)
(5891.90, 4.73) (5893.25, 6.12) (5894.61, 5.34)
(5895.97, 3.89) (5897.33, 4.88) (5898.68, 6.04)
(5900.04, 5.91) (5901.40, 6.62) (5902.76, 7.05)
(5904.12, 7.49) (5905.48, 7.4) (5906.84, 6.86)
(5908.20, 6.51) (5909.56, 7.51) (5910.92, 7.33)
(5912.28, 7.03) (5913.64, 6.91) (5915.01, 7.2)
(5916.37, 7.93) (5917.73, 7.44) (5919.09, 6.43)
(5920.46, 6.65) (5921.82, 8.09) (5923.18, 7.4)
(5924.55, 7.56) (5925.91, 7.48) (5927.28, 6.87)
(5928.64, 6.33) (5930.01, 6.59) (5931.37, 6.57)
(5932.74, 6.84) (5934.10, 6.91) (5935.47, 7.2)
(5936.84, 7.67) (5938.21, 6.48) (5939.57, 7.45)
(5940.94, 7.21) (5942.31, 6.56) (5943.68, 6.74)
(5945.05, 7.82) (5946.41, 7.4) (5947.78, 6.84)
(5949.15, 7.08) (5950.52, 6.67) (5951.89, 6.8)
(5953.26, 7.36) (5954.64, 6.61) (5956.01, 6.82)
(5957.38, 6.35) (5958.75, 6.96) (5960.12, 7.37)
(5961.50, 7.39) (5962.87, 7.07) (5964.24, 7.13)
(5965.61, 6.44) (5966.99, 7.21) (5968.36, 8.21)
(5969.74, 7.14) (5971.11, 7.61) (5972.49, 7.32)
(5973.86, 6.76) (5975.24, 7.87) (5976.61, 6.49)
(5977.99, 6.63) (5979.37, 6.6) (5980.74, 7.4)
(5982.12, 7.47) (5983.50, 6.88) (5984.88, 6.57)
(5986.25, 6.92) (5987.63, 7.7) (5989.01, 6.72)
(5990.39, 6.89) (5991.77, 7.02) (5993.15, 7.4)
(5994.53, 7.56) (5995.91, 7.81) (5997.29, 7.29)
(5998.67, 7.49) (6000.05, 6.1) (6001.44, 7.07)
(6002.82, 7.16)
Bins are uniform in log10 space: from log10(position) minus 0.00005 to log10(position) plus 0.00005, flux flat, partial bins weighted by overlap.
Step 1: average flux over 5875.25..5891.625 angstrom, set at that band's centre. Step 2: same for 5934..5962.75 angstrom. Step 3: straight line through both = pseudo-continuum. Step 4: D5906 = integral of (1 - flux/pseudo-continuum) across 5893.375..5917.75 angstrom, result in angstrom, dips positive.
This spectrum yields 0.6 angstrom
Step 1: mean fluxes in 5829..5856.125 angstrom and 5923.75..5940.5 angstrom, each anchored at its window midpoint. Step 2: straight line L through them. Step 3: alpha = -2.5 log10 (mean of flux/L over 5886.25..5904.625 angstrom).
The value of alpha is 0.252 mag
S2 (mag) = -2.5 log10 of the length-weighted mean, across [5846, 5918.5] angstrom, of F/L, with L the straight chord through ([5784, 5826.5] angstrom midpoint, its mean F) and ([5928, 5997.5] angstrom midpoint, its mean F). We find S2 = 0.05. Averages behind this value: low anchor 7.16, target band 6.77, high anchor 7.06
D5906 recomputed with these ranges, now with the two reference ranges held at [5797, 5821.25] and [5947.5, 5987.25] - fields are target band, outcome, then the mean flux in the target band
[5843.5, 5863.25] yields 0.5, 6.97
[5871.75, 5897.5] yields 2.8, 6.35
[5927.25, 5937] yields 0.3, 6.83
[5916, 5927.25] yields -0.4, 7.33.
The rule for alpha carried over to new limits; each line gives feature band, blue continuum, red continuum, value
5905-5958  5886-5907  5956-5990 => -0.11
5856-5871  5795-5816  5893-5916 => -0.04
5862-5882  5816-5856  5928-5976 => -0.02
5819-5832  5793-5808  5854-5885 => -0.03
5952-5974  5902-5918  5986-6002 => 0.01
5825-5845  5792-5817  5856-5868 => -0.07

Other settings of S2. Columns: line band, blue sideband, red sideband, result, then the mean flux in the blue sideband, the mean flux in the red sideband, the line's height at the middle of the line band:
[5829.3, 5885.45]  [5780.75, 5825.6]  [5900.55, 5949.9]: -0.020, 7.13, 7.09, 7.11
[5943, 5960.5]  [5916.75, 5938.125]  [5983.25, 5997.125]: 0.019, 7.06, 7.16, 7.1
